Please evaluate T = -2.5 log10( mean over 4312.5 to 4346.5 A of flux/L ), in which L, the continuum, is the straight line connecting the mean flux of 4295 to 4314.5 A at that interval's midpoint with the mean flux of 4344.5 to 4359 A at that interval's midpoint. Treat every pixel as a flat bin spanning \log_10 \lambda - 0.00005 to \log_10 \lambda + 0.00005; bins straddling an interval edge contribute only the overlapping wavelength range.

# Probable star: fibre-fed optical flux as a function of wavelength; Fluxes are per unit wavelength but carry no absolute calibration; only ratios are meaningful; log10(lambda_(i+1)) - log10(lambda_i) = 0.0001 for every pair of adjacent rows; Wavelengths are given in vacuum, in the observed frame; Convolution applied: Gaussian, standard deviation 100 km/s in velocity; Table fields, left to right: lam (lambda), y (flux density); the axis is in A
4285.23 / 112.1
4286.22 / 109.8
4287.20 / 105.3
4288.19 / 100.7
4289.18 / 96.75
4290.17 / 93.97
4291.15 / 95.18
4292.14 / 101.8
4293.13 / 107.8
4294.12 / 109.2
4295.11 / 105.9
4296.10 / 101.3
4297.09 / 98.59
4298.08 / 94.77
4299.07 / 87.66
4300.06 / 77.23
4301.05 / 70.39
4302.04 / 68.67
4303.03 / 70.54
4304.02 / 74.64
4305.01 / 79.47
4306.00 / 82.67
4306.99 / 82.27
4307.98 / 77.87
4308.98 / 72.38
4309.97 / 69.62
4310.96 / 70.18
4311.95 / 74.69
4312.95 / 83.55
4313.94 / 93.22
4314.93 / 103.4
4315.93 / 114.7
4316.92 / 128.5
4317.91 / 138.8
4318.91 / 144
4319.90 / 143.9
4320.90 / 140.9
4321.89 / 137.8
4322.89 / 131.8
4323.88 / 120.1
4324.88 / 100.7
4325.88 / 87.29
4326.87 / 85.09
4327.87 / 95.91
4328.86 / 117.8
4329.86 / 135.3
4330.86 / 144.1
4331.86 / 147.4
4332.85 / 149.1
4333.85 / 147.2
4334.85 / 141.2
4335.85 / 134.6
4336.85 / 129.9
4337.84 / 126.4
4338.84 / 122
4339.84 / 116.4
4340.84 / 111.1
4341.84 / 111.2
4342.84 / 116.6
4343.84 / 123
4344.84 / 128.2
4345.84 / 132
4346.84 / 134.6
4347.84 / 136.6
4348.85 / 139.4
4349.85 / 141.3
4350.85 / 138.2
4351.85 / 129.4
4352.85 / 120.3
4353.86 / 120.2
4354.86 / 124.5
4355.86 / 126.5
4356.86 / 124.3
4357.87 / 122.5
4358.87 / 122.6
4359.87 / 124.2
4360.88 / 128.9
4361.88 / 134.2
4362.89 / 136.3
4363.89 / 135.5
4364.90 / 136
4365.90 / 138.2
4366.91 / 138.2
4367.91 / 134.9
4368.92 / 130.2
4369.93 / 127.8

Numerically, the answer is -0.162 mag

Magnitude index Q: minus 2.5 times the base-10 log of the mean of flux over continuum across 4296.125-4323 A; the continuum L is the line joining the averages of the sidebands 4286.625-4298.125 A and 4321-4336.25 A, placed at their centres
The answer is 0.18 mag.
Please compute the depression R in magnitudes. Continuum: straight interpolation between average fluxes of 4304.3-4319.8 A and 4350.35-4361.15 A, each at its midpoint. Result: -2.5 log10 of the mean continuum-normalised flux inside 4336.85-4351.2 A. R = -0.08 mag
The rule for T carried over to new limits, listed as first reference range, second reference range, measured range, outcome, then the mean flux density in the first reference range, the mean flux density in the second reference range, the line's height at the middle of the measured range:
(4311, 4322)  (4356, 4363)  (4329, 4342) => -0.098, 116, 127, 121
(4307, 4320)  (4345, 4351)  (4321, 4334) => -0.079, 99.2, 136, 114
